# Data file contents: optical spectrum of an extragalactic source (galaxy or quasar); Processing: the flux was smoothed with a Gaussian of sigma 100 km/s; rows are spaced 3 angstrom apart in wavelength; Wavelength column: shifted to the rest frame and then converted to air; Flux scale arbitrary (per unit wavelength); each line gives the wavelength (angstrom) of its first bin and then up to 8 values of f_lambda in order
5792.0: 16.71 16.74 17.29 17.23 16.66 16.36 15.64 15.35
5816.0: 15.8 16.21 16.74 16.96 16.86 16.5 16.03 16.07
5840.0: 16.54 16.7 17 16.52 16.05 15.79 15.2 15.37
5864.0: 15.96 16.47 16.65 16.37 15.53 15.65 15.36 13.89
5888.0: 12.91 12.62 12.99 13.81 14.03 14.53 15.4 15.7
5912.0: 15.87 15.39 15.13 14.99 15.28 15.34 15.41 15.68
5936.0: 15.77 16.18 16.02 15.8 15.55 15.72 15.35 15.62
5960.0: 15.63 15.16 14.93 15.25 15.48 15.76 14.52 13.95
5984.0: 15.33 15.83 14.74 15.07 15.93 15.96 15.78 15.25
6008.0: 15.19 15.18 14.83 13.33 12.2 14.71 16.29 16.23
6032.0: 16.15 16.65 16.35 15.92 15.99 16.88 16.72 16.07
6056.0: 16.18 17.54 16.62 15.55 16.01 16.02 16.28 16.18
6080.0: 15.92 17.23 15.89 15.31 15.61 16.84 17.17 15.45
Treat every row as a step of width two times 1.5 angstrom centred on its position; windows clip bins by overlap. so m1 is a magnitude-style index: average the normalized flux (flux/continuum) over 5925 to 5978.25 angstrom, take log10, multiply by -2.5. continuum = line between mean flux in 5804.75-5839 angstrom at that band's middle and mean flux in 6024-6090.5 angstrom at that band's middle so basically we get 0.05 mag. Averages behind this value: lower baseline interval 16.2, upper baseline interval 16.3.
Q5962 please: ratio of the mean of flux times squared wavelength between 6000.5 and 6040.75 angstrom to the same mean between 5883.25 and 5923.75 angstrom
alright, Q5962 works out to 1.10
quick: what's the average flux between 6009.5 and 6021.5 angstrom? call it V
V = 13.9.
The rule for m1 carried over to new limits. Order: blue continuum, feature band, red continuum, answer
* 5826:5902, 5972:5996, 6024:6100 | 0.060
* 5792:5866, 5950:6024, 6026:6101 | 0.085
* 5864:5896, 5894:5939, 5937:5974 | 0.006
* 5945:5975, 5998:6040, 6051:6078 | 0.044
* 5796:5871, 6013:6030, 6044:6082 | 0.126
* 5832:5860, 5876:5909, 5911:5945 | 0.114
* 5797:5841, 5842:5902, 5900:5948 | 0.049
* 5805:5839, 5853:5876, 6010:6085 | 0.015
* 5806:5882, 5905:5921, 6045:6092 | 0.051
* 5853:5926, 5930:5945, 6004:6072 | -0.041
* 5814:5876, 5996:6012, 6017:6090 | 0.036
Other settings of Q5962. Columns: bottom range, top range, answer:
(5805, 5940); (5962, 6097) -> 1.06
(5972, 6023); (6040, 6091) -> 1.11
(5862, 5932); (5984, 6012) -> 1.06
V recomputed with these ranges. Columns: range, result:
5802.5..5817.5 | 16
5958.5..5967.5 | 15.2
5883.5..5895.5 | 13.1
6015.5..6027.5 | 14.1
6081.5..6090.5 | 16.1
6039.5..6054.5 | 16.3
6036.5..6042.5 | 16.1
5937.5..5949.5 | 15.9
